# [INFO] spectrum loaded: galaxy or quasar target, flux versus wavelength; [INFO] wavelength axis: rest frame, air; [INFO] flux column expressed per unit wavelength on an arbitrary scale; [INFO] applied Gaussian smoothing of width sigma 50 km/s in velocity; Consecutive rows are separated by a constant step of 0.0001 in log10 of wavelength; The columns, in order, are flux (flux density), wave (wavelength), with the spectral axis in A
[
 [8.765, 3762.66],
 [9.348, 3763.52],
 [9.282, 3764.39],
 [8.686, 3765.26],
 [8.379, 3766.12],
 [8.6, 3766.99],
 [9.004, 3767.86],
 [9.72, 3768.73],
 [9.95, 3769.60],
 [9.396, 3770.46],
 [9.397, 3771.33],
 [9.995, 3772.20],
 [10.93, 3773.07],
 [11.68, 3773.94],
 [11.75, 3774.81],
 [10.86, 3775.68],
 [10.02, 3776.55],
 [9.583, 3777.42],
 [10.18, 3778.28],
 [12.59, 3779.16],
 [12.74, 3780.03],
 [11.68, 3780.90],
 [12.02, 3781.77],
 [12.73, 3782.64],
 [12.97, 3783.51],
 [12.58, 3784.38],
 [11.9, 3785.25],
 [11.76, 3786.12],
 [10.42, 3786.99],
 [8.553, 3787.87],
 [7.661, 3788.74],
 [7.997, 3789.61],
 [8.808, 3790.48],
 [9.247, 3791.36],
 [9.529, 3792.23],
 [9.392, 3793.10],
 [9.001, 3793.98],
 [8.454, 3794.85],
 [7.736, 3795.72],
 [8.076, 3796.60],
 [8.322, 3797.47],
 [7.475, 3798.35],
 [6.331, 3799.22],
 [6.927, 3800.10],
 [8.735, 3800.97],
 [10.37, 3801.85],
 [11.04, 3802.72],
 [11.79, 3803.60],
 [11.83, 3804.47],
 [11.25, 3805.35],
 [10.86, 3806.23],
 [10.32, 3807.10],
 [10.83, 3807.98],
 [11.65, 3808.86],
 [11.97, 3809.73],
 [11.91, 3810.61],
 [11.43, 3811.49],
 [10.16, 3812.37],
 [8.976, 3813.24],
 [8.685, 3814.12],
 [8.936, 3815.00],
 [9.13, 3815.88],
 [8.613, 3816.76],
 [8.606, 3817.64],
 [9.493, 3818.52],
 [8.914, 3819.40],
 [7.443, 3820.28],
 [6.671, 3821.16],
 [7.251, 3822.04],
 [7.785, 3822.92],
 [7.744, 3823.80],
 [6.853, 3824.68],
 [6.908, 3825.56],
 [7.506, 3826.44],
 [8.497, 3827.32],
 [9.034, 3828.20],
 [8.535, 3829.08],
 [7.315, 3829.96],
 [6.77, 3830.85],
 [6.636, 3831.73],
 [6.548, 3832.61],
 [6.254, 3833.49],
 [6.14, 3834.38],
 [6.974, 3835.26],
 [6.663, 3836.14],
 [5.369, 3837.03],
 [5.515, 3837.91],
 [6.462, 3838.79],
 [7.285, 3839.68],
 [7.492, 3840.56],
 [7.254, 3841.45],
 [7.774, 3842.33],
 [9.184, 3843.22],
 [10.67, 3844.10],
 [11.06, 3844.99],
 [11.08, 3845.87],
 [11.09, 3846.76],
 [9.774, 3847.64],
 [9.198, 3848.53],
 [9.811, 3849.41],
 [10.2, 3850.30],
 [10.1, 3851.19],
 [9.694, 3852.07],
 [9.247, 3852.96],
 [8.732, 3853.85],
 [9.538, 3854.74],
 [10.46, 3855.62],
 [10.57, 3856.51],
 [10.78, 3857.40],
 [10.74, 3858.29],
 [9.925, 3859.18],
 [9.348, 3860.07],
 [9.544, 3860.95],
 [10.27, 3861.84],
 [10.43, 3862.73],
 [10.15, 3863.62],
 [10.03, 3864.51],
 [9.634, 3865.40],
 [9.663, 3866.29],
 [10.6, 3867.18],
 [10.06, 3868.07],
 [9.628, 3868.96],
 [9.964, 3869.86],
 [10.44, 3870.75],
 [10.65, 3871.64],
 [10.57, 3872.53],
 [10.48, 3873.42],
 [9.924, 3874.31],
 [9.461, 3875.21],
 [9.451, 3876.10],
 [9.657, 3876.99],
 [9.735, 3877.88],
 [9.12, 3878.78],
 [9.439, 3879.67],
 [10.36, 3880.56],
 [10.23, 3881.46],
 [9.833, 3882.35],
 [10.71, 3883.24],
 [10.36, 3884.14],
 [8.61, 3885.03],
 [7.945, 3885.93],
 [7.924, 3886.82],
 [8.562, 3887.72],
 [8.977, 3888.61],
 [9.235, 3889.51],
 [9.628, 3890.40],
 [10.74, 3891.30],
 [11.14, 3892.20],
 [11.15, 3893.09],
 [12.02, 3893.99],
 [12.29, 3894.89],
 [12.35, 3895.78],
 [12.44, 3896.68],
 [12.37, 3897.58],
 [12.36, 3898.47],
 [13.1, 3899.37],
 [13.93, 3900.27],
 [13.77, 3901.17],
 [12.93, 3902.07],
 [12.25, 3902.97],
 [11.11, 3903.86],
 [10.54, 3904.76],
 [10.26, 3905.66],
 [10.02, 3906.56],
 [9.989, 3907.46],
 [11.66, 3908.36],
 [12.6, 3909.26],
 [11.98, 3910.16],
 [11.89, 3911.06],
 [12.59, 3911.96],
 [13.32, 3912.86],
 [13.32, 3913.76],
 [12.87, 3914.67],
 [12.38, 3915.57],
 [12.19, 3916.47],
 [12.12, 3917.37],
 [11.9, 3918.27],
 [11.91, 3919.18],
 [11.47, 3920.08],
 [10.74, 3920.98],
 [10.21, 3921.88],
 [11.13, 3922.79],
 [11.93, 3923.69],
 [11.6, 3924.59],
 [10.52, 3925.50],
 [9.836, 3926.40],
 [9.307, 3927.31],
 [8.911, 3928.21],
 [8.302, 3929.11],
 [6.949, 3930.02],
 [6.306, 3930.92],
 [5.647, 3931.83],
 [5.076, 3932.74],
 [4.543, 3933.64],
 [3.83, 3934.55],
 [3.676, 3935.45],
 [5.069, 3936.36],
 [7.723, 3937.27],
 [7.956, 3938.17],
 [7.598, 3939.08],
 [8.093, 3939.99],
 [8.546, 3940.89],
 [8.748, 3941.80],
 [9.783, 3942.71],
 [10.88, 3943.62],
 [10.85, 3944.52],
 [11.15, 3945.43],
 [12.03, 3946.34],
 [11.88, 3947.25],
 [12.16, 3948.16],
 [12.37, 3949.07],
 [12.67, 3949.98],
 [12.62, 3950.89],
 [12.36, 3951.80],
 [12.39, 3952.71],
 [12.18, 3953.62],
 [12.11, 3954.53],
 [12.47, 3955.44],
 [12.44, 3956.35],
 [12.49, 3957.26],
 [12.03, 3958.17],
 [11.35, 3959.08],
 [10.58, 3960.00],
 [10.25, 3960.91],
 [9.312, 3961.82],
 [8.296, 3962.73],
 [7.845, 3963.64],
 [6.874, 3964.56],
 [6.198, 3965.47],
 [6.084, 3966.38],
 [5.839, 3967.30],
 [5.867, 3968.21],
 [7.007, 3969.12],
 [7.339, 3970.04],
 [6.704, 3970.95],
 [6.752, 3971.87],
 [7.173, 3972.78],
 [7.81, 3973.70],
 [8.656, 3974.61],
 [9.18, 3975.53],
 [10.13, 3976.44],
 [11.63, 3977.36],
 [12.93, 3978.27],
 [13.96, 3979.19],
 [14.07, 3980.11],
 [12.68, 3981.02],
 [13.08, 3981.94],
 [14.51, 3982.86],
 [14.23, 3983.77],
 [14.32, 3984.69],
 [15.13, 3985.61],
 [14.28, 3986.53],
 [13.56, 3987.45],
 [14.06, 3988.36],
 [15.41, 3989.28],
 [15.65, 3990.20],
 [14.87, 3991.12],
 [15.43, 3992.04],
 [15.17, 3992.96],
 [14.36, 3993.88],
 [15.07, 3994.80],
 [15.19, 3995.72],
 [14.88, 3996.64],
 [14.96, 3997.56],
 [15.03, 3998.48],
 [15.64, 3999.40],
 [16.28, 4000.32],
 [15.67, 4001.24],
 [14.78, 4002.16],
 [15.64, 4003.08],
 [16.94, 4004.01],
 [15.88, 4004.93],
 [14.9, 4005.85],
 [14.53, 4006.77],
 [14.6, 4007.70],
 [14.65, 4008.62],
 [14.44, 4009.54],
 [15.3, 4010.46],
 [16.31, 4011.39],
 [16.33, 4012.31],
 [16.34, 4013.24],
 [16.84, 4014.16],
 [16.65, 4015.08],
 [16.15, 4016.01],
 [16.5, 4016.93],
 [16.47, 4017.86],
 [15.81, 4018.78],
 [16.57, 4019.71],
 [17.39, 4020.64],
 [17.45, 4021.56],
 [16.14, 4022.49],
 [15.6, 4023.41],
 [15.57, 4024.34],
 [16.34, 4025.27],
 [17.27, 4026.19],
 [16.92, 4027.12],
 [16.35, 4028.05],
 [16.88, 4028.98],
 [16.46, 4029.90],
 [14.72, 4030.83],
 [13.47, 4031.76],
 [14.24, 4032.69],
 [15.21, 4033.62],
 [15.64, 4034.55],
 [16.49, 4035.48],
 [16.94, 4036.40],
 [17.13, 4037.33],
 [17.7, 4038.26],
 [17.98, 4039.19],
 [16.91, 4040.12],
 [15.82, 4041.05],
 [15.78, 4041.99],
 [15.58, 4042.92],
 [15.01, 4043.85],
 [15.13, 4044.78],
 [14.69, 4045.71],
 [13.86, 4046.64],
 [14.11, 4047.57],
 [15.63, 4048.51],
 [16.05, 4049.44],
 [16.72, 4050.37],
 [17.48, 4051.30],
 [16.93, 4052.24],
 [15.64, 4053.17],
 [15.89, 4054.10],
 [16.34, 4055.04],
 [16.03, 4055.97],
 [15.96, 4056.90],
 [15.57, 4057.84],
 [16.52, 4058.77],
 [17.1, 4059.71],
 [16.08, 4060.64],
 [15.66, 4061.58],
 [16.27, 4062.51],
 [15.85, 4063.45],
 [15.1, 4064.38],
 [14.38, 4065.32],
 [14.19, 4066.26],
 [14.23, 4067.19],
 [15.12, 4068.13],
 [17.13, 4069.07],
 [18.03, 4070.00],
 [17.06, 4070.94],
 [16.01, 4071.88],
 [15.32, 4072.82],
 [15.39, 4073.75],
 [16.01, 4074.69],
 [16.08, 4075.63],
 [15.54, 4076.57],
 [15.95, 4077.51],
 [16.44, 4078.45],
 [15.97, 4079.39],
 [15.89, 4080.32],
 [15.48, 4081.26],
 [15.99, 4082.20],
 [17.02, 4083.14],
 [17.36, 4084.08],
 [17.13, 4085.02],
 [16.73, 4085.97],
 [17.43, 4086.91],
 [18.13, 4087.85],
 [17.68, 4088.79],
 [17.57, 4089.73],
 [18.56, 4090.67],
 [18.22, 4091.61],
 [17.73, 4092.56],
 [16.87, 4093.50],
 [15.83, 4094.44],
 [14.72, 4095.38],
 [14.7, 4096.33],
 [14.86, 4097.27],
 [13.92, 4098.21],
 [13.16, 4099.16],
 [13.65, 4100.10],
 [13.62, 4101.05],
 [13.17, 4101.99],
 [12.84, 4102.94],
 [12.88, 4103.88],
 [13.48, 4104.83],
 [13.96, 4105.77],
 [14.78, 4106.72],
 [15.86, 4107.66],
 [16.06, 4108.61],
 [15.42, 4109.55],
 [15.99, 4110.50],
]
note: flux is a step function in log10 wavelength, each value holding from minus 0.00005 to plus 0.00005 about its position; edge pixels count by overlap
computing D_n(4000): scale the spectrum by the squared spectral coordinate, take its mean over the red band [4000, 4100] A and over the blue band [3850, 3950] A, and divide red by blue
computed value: 1.69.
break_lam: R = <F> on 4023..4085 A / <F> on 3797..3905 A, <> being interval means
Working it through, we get 1.67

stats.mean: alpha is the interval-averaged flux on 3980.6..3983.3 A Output 13.4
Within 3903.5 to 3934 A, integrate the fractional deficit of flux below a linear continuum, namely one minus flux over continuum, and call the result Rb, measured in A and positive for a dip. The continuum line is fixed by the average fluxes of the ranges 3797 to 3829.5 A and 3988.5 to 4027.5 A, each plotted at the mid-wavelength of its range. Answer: 5.33 A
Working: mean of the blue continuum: 9.15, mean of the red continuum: 15.7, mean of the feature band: 10.5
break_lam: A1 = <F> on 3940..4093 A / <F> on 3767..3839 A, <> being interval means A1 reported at 1.55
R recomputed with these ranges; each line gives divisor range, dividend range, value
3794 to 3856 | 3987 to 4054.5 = 1.80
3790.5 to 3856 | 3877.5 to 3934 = 1.21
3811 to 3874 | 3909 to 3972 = 1.10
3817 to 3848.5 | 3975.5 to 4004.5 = 1.83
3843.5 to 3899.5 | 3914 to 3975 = 0.93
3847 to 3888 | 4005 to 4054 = 1.62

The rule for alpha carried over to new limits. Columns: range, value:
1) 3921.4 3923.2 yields 10.6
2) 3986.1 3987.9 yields 13.9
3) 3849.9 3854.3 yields 9.58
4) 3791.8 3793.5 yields 9.48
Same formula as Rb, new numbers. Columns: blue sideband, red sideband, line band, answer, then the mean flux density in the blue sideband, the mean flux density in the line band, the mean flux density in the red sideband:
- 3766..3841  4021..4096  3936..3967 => 7.2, 9.18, 10.2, 16.2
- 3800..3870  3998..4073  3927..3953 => 7.9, 9.11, 8.86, 15.9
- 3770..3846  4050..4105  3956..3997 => 6.4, 9.19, 11.3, 15.9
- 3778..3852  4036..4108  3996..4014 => -1.7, 9.13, 15.5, 15.8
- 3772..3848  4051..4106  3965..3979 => 5.5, 9.22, 8.07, 15.8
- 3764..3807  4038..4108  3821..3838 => 5.9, 9.97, 7.09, 15.8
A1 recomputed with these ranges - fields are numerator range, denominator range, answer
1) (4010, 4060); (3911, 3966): 1.60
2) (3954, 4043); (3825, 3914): 1.40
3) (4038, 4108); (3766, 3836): 1.69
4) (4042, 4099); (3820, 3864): 1.88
